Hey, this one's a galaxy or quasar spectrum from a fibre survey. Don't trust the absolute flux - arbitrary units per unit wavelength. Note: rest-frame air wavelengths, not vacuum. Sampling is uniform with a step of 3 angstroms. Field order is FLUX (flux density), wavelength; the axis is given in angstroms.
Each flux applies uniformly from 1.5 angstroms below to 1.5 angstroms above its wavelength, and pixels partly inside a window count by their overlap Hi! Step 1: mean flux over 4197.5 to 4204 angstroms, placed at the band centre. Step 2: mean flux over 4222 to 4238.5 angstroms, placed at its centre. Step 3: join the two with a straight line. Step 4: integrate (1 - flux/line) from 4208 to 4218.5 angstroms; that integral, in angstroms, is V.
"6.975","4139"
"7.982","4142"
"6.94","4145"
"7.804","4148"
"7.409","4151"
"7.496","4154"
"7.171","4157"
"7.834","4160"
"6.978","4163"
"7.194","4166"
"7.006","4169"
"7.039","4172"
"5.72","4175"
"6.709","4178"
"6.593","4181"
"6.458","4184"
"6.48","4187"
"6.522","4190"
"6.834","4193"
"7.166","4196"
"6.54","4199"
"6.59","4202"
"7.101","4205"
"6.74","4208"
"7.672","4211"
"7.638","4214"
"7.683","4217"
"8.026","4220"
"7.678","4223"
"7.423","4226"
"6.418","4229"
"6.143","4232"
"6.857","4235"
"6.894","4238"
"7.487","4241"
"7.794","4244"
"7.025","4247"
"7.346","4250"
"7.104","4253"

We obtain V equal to -1.3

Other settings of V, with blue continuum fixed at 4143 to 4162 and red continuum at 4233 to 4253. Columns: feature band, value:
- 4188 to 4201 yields 1.0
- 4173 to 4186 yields 1.7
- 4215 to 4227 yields -0.8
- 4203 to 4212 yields 0.2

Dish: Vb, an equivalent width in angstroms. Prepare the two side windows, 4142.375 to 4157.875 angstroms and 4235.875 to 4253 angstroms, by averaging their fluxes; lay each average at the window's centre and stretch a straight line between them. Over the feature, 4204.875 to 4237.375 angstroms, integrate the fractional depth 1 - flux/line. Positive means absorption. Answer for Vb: 0.4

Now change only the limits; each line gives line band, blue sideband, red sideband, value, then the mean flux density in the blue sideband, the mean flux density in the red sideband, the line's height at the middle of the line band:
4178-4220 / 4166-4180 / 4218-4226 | 1.7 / 6.68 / 7.76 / 7.25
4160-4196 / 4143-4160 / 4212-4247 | 3.0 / 7.42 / 7.27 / 7.37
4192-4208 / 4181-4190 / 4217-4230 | 0.1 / 6.5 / 7.46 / 6.86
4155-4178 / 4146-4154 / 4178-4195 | 0.5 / 7.54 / 6.61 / 7.12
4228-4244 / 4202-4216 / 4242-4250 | 1.1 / 7.23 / 7.4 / 7.36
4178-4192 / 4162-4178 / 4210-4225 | 1.0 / 6.77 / 7.73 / 7.08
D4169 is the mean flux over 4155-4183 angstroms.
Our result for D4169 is 6.92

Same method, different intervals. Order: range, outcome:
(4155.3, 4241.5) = 6.98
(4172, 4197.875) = 6.59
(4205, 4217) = 7.36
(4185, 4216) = 6.93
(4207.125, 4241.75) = 7.22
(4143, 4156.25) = 7.42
